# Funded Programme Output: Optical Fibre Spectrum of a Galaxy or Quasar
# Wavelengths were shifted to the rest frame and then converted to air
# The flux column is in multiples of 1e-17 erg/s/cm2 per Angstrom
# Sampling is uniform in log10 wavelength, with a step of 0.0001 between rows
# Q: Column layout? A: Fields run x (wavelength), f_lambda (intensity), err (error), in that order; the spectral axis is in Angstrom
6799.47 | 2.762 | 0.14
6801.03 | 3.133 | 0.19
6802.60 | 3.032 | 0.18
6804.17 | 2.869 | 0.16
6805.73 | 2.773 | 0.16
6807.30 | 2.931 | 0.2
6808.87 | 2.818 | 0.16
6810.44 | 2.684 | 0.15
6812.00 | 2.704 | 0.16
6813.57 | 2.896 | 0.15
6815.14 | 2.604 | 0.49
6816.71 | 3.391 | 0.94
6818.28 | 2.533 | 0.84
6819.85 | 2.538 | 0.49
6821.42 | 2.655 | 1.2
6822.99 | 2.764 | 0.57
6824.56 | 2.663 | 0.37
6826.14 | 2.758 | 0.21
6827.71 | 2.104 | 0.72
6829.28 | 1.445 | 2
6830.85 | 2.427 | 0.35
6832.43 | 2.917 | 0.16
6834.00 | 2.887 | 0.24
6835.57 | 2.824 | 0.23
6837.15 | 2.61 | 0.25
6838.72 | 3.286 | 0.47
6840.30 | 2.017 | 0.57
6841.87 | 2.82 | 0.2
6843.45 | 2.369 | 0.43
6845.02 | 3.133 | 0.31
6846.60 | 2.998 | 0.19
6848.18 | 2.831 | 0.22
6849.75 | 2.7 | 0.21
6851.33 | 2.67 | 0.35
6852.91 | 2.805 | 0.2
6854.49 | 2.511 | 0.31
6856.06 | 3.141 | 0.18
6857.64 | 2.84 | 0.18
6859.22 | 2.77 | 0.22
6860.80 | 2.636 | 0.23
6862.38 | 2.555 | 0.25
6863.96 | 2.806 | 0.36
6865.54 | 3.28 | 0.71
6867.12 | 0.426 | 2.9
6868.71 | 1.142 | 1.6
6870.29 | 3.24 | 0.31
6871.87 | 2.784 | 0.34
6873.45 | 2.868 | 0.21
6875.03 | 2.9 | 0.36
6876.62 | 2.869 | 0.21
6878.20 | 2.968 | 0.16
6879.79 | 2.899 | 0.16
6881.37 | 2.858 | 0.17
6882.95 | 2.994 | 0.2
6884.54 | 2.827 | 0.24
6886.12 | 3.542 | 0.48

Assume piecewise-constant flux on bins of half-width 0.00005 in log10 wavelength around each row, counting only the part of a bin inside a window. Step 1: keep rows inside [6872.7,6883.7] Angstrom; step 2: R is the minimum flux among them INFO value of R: 2.858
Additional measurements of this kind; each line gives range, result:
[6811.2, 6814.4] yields 2.704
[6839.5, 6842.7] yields 2.017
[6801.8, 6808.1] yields 2.773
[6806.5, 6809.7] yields 2.818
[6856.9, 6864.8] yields 2.555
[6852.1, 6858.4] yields 2.511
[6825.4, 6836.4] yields 1.445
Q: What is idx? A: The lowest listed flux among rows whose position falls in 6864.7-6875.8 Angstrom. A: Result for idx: 0.426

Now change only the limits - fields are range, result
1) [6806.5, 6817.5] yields 2.604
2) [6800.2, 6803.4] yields 3.032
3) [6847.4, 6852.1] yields 2.67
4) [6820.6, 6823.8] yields 2.655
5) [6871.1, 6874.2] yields 2.784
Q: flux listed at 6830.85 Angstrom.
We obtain 2.427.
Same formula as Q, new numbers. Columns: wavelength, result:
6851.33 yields 2.67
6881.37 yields 2.858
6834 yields 2.887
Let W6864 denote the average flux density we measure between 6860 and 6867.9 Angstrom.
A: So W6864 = 2.34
